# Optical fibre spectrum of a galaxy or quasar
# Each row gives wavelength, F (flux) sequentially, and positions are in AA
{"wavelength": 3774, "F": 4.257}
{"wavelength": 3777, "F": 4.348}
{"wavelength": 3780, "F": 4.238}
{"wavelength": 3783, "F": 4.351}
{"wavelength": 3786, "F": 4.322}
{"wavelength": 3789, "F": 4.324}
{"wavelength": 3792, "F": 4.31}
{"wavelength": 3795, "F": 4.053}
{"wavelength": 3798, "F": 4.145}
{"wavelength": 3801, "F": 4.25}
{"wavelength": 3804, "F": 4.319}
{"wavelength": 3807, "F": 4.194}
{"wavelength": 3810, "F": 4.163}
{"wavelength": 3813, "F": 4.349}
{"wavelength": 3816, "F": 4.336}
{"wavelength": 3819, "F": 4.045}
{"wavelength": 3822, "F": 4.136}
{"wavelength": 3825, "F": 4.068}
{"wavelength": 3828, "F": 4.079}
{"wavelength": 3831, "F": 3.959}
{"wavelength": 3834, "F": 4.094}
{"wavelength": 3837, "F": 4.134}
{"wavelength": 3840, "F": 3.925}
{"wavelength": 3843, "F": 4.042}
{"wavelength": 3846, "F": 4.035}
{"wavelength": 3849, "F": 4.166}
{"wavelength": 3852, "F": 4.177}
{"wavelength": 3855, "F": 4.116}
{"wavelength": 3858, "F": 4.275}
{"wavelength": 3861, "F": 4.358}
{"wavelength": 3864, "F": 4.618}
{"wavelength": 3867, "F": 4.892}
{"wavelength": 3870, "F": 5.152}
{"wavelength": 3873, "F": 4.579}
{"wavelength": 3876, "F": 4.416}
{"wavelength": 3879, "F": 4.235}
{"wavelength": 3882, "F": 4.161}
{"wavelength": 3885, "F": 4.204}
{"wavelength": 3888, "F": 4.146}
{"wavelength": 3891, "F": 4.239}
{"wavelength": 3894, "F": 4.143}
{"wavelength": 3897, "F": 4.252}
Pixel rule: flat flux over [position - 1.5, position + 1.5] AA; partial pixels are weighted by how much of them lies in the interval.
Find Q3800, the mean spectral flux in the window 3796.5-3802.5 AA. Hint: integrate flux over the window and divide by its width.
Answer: 4.2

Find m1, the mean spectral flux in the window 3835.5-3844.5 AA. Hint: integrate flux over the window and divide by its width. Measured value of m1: 4.03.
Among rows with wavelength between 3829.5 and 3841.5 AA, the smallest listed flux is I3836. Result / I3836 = 3.925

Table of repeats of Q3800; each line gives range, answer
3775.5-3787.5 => 4.31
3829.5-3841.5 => 4.03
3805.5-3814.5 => 4.24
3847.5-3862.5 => 4.22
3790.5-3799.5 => 4.17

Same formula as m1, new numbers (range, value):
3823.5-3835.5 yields 4.05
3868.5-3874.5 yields 4.87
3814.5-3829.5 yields 4.13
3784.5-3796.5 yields 4.25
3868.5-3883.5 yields 4.51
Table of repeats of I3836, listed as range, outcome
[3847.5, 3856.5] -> 4.116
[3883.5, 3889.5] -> 4.146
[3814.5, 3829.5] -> 4.045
